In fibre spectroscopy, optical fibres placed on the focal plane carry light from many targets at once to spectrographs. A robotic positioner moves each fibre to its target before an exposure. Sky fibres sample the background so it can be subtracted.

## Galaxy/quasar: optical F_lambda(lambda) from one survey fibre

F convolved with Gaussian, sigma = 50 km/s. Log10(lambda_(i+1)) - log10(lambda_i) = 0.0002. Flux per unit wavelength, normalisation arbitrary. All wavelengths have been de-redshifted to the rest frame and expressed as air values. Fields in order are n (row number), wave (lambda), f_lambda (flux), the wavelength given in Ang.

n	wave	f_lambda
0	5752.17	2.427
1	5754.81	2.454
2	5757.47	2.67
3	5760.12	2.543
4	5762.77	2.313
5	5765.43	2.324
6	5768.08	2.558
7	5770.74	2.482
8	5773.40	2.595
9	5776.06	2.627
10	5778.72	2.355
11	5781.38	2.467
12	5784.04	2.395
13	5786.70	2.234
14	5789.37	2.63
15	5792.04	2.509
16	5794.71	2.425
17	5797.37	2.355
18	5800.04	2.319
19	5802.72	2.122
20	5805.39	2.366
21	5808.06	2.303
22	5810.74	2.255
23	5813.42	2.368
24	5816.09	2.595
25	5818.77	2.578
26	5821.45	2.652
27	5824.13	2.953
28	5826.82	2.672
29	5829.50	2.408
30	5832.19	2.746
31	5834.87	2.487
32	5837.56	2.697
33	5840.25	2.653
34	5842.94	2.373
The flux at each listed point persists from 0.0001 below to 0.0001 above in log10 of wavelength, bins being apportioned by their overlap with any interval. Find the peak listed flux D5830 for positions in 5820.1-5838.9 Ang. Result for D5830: 2.953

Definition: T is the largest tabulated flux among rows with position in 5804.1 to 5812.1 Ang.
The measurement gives 2.366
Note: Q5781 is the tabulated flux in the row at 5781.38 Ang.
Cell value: 2.467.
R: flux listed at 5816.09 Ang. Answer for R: 2.595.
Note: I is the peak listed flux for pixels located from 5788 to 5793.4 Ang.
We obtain 2.63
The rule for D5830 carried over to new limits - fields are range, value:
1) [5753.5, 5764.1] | 2.67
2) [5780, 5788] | 2.467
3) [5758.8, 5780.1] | 2.627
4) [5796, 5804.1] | 2.355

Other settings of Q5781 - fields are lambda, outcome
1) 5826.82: 2.672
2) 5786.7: 2.234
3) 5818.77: 2.578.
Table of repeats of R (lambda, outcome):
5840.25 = 2.653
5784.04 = 2.395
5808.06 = 2.303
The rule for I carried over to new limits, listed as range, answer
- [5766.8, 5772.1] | 2.558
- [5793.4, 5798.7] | 2.425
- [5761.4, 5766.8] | 2.324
